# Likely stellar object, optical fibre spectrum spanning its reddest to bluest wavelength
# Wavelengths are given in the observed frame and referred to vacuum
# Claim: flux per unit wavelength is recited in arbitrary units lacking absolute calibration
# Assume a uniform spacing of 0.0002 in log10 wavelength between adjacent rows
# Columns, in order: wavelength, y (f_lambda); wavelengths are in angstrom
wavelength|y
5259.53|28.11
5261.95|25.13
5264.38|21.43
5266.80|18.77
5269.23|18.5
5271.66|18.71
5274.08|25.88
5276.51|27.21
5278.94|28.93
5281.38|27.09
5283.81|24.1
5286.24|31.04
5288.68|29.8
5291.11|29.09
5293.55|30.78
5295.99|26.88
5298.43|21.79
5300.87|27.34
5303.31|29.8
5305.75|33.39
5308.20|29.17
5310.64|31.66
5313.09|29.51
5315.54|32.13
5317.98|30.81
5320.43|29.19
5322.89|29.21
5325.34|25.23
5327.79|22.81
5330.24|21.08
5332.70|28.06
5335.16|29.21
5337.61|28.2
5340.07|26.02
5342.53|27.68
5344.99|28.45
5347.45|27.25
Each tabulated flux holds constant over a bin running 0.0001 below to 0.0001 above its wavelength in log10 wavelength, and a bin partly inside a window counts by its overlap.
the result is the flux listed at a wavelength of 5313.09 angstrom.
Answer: 29.51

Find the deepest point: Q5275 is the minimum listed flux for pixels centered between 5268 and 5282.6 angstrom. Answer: 18.5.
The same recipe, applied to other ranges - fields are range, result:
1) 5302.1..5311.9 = 29.17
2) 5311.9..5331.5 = 21.08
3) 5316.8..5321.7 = 29.19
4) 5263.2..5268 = 18.77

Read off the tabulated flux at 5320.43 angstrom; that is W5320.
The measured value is 29.19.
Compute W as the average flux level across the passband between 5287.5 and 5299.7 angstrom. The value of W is 27.7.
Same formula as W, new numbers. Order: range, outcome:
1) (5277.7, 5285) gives 26.7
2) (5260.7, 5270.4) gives 21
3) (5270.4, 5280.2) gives 25.2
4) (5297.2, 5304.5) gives 26.3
